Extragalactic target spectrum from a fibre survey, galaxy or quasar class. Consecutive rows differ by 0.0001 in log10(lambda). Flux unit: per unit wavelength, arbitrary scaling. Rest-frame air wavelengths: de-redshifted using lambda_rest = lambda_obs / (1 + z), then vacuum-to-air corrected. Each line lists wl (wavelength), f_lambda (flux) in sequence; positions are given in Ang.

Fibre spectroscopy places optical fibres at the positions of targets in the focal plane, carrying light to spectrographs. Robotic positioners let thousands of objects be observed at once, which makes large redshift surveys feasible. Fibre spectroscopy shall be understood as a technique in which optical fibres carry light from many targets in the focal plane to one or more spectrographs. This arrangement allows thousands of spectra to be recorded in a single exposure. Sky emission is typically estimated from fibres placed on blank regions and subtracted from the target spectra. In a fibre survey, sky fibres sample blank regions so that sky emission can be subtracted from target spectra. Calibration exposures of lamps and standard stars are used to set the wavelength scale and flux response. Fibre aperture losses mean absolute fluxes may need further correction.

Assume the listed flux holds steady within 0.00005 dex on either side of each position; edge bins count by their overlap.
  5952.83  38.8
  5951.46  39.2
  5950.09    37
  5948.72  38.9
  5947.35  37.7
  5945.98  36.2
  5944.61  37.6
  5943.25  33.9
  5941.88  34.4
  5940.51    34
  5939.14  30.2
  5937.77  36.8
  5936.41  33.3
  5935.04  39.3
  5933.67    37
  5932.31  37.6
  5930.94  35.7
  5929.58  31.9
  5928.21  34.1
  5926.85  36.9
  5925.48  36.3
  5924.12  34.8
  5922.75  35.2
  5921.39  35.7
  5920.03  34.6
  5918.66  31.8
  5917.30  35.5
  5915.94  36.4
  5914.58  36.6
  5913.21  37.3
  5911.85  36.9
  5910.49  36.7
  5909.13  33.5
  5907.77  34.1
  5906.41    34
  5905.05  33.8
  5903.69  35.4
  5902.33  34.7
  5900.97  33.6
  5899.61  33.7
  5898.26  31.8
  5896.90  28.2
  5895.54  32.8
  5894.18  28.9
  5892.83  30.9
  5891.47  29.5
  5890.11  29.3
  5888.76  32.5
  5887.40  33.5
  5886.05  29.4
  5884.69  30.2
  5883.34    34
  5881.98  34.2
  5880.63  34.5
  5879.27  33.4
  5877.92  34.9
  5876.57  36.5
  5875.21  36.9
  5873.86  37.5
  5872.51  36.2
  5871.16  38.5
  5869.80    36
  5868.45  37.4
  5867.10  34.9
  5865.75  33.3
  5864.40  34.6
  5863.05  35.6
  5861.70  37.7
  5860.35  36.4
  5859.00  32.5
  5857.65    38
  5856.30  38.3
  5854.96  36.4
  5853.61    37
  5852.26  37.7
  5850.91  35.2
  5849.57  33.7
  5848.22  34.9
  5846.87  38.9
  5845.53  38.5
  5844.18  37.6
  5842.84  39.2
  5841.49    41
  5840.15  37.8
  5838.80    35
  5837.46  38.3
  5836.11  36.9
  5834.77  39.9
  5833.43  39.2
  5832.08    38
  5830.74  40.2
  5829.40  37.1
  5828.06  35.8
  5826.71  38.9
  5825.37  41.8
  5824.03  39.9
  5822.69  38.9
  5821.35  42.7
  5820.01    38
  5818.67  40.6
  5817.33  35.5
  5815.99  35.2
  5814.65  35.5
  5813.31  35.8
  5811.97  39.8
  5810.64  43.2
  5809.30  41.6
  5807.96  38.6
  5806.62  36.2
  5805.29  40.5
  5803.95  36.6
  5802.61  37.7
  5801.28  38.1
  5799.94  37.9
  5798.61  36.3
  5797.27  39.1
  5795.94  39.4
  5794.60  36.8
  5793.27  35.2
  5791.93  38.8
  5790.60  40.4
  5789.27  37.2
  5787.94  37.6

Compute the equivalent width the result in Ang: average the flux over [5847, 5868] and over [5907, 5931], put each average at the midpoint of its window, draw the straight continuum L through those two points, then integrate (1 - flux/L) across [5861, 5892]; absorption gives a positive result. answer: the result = 1.1 Ang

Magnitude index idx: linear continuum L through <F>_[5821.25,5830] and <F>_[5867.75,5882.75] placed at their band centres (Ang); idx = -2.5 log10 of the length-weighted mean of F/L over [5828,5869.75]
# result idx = 0.02 mag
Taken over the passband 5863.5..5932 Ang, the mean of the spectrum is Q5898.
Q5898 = 34.2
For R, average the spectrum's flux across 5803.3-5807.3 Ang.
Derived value 37.8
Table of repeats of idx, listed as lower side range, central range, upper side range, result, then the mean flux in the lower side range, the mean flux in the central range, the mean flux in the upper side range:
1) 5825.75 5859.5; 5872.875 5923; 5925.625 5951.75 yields 0.09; 37.5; 33.7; 35.8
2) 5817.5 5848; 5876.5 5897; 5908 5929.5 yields 0.15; 38.7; 32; 35.3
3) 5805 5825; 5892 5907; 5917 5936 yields 0.12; 38.8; 32.5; 35.4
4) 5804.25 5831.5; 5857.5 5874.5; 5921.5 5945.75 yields 0.04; 38.8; 36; 35.3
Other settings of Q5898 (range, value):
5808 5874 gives 37.6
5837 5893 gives 35.4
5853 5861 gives 36.4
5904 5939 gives 35.4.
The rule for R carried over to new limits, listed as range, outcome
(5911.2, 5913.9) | 37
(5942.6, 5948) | 36.4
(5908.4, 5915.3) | 36.2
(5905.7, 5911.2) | 34.6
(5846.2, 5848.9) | 36.8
